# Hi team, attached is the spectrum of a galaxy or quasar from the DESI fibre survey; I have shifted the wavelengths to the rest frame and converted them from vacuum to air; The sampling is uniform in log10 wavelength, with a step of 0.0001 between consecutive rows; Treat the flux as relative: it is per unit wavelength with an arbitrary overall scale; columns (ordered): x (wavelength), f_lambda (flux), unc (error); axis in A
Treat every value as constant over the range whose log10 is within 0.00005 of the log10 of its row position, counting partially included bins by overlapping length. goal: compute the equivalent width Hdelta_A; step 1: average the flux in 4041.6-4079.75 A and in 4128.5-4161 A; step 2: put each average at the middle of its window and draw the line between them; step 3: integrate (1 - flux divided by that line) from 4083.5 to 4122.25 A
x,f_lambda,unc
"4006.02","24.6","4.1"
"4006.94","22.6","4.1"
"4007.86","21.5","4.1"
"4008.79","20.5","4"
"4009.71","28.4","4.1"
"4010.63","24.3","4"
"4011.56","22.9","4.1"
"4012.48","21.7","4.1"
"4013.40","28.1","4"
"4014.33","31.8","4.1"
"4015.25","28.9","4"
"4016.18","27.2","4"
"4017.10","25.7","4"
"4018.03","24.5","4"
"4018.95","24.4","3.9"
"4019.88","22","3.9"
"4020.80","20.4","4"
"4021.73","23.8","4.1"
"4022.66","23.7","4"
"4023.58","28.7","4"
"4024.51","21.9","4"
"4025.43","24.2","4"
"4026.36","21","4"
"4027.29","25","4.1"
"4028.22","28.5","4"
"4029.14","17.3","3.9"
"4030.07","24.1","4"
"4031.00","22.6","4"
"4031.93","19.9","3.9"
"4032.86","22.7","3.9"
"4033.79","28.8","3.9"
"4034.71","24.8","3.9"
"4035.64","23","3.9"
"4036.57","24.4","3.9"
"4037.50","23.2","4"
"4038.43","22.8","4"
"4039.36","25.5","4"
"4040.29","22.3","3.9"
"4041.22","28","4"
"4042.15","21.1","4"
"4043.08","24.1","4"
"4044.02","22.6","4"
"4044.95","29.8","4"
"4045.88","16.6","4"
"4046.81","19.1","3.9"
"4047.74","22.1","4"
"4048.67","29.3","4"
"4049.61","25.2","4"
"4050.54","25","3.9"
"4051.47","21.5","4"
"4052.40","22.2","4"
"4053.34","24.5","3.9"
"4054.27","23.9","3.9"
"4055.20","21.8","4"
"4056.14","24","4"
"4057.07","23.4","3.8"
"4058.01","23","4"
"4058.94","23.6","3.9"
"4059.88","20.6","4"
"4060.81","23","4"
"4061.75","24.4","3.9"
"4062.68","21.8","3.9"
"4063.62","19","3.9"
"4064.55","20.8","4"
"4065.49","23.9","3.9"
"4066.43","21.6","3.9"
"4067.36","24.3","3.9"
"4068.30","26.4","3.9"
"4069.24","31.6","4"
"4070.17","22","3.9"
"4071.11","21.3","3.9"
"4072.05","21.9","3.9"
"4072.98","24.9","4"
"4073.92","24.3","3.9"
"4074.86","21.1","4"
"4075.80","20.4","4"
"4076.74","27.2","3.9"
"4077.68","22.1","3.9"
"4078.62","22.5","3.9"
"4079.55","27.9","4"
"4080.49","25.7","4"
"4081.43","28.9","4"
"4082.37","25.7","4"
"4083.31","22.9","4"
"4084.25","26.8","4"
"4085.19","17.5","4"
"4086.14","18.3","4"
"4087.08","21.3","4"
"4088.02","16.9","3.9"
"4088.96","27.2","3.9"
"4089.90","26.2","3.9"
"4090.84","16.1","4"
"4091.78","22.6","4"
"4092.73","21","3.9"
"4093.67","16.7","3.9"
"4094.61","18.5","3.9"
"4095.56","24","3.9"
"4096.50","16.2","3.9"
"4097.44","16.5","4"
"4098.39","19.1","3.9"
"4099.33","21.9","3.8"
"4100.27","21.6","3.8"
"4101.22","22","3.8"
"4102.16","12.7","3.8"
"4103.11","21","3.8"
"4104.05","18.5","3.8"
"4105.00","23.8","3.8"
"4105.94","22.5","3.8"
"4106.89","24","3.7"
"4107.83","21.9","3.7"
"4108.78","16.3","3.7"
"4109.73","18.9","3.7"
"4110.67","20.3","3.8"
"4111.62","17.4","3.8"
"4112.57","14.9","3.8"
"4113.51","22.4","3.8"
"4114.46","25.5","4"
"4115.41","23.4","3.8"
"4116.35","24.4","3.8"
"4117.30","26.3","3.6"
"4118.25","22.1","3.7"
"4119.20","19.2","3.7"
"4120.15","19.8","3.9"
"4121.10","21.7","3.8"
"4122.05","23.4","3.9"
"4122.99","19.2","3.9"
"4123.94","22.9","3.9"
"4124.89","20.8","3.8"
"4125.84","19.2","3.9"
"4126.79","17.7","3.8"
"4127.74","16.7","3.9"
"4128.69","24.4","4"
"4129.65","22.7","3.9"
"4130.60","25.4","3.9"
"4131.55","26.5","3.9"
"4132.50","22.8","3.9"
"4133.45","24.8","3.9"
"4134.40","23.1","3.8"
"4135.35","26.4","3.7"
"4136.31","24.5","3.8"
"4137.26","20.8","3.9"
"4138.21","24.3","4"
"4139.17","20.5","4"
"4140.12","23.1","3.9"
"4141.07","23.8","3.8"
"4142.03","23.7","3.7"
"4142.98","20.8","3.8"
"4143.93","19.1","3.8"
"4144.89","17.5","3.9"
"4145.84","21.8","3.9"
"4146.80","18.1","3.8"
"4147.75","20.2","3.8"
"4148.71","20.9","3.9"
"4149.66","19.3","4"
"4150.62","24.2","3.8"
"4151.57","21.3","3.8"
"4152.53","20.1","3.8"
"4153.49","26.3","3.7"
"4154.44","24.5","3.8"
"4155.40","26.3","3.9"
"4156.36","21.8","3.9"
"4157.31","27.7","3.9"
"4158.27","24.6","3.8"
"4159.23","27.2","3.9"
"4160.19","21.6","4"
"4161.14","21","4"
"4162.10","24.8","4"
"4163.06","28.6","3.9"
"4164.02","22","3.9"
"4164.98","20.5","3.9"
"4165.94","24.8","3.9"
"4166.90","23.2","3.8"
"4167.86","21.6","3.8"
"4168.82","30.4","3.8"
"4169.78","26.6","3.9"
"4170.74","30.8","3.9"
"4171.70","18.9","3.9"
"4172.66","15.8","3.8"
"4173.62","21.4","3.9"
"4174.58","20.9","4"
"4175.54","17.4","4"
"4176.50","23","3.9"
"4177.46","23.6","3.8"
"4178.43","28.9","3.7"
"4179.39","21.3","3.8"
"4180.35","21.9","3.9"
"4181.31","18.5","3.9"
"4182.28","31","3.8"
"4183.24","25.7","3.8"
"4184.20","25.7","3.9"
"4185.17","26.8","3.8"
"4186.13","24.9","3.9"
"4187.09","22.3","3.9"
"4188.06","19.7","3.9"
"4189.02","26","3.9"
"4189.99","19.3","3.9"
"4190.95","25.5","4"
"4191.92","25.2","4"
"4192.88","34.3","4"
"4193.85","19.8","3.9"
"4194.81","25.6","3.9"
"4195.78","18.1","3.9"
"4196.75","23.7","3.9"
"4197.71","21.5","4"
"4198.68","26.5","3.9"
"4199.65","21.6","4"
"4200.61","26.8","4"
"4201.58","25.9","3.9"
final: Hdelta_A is 3.9 A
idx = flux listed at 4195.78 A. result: 18.1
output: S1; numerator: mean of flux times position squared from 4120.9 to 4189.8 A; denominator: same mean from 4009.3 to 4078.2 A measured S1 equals 1.02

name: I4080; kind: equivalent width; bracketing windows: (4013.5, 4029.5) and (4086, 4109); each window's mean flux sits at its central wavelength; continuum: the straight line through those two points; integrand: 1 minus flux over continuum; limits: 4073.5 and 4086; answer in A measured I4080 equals -1.5 A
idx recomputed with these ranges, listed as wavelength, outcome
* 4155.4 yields 26.3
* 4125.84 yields 19.2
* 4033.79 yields 28.8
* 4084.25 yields 26.8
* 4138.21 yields 24.3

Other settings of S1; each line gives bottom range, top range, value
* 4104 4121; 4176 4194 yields 1.19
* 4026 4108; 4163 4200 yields 1.10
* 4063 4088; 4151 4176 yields 1.05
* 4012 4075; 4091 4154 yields 0.93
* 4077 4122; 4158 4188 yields 1.15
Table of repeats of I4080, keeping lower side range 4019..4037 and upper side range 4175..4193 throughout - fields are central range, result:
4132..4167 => 1.6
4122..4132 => 0.9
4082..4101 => 2.3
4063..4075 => 0.2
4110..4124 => 1.4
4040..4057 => 0.1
